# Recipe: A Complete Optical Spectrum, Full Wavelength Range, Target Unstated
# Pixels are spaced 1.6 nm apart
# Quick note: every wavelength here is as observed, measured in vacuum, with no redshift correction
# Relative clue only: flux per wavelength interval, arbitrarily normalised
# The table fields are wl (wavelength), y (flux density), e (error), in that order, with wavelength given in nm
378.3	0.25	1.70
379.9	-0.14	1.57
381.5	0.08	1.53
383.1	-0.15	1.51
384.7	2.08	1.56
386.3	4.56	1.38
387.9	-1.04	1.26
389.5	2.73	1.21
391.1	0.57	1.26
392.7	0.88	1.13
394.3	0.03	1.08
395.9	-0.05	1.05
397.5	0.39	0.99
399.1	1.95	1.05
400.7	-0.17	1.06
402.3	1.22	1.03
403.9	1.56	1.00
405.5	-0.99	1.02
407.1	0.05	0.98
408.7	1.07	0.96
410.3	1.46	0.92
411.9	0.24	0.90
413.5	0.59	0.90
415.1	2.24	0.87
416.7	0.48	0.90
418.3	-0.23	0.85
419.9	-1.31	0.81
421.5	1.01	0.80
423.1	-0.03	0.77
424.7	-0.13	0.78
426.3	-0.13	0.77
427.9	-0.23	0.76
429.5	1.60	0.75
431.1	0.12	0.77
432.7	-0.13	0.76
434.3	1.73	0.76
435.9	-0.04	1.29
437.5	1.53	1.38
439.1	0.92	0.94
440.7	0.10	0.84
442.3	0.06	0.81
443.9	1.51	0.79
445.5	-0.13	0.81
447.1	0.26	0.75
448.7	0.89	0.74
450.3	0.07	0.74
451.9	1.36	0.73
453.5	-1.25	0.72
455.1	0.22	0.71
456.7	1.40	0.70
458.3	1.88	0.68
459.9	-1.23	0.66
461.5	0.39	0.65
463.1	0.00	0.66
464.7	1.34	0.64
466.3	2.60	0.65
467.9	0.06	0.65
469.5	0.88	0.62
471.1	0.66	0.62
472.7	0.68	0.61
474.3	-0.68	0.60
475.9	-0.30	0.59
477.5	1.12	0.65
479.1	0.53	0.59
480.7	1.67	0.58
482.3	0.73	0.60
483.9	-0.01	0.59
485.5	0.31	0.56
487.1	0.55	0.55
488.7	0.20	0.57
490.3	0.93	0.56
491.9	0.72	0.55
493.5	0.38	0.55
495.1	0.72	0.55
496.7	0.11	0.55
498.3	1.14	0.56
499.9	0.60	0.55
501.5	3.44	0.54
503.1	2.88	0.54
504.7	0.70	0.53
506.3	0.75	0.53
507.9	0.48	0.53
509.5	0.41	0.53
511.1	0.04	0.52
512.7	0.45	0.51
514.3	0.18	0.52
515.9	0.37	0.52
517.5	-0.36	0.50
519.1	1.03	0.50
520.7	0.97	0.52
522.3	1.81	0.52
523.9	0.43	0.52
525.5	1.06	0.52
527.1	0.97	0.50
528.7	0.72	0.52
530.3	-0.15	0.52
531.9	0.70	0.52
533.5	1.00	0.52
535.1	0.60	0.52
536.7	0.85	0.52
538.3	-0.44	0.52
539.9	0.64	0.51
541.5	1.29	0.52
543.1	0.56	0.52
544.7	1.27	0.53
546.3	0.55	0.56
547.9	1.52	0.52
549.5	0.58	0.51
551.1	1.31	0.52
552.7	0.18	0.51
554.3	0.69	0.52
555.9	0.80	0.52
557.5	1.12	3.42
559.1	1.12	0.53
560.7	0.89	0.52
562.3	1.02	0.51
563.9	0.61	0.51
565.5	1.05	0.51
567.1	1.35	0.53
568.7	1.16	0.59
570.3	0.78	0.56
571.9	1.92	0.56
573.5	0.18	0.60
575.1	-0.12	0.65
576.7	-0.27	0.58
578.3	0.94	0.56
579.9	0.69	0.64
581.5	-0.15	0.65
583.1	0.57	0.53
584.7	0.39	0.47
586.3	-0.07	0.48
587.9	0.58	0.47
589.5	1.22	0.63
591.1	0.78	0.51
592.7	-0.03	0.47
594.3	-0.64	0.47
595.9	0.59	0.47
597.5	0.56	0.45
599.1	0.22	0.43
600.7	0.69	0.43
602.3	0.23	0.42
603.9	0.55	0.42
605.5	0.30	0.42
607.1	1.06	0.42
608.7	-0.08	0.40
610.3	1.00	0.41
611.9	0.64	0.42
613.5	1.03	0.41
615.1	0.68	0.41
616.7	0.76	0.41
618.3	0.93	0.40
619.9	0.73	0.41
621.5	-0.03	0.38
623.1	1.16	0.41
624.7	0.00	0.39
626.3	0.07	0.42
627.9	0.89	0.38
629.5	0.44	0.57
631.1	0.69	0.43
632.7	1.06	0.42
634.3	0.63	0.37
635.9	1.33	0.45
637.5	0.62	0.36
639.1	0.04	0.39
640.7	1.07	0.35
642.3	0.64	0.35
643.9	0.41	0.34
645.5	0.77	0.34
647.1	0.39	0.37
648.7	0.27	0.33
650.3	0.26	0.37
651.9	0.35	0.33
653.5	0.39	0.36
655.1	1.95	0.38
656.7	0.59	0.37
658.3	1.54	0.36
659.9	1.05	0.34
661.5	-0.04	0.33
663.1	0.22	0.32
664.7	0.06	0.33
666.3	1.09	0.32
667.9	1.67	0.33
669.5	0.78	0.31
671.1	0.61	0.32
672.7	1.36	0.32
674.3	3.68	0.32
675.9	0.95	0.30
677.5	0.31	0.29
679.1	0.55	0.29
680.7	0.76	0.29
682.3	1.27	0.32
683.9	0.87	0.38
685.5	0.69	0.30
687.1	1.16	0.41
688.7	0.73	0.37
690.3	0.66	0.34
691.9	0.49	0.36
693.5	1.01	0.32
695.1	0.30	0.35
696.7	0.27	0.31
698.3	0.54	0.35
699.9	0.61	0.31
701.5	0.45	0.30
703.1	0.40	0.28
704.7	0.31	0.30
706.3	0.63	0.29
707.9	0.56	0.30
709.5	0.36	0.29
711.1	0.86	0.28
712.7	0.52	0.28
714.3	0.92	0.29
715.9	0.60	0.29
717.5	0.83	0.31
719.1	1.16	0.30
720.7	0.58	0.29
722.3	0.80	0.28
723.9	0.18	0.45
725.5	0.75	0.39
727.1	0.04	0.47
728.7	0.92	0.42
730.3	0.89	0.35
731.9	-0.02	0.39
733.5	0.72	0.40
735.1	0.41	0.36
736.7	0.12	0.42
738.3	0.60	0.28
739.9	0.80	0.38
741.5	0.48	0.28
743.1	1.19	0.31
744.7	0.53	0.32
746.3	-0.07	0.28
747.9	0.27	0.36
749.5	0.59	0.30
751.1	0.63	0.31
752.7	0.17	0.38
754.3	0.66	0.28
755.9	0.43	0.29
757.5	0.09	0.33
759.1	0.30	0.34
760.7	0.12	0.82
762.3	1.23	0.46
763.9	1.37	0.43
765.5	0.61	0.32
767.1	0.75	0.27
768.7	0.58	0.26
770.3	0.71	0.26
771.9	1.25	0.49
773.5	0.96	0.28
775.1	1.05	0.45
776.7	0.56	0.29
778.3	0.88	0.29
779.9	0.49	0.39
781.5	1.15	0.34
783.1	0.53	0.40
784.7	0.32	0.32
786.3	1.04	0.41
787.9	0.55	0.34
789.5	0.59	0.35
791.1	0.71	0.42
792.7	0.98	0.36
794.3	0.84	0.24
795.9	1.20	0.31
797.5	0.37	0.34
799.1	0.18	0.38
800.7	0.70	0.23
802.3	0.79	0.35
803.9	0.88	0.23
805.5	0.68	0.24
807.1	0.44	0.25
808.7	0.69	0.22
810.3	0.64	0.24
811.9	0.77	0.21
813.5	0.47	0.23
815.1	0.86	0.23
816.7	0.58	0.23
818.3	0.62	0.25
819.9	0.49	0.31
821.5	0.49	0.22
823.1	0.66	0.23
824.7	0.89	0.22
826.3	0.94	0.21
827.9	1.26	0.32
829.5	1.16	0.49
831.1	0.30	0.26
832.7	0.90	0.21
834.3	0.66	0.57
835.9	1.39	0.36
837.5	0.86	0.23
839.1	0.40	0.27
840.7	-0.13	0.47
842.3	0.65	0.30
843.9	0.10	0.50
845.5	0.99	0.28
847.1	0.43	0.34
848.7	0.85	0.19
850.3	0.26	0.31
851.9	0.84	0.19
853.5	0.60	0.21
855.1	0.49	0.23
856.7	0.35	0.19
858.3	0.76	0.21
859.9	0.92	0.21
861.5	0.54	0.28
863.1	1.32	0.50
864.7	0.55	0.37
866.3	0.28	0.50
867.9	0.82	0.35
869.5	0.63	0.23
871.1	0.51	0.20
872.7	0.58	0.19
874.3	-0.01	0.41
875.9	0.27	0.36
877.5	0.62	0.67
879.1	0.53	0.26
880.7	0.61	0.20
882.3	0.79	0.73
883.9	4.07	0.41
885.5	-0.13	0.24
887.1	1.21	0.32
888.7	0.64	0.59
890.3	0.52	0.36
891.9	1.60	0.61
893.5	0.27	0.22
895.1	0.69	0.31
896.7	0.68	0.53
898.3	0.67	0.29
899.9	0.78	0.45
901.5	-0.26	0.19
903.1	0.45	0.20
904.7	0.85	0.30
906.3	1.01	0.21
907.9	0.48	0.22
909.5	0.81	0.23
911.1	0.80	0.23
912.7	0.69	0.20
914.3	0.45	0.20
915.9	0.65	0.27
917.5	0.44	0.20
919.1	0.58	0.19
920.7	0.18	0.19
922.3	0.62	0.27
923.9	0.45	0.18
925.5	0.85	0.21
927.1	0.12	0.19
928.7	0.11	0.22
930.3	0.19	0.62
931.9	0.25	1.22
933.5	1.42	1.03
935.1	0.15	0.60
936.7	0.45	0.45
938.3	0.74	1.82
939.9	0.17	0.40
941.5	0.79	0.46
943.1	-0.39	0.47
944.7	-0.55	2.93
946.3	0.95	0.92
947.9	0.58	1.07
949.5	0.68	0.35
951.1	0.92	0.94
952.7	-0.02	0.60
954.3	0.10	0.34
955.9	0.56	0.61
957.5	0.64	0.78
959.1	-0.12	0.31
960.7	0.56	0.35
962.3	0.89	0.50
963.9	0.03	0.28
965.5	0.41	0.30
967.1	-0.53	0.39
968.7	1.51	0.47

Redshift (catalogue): 0.35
